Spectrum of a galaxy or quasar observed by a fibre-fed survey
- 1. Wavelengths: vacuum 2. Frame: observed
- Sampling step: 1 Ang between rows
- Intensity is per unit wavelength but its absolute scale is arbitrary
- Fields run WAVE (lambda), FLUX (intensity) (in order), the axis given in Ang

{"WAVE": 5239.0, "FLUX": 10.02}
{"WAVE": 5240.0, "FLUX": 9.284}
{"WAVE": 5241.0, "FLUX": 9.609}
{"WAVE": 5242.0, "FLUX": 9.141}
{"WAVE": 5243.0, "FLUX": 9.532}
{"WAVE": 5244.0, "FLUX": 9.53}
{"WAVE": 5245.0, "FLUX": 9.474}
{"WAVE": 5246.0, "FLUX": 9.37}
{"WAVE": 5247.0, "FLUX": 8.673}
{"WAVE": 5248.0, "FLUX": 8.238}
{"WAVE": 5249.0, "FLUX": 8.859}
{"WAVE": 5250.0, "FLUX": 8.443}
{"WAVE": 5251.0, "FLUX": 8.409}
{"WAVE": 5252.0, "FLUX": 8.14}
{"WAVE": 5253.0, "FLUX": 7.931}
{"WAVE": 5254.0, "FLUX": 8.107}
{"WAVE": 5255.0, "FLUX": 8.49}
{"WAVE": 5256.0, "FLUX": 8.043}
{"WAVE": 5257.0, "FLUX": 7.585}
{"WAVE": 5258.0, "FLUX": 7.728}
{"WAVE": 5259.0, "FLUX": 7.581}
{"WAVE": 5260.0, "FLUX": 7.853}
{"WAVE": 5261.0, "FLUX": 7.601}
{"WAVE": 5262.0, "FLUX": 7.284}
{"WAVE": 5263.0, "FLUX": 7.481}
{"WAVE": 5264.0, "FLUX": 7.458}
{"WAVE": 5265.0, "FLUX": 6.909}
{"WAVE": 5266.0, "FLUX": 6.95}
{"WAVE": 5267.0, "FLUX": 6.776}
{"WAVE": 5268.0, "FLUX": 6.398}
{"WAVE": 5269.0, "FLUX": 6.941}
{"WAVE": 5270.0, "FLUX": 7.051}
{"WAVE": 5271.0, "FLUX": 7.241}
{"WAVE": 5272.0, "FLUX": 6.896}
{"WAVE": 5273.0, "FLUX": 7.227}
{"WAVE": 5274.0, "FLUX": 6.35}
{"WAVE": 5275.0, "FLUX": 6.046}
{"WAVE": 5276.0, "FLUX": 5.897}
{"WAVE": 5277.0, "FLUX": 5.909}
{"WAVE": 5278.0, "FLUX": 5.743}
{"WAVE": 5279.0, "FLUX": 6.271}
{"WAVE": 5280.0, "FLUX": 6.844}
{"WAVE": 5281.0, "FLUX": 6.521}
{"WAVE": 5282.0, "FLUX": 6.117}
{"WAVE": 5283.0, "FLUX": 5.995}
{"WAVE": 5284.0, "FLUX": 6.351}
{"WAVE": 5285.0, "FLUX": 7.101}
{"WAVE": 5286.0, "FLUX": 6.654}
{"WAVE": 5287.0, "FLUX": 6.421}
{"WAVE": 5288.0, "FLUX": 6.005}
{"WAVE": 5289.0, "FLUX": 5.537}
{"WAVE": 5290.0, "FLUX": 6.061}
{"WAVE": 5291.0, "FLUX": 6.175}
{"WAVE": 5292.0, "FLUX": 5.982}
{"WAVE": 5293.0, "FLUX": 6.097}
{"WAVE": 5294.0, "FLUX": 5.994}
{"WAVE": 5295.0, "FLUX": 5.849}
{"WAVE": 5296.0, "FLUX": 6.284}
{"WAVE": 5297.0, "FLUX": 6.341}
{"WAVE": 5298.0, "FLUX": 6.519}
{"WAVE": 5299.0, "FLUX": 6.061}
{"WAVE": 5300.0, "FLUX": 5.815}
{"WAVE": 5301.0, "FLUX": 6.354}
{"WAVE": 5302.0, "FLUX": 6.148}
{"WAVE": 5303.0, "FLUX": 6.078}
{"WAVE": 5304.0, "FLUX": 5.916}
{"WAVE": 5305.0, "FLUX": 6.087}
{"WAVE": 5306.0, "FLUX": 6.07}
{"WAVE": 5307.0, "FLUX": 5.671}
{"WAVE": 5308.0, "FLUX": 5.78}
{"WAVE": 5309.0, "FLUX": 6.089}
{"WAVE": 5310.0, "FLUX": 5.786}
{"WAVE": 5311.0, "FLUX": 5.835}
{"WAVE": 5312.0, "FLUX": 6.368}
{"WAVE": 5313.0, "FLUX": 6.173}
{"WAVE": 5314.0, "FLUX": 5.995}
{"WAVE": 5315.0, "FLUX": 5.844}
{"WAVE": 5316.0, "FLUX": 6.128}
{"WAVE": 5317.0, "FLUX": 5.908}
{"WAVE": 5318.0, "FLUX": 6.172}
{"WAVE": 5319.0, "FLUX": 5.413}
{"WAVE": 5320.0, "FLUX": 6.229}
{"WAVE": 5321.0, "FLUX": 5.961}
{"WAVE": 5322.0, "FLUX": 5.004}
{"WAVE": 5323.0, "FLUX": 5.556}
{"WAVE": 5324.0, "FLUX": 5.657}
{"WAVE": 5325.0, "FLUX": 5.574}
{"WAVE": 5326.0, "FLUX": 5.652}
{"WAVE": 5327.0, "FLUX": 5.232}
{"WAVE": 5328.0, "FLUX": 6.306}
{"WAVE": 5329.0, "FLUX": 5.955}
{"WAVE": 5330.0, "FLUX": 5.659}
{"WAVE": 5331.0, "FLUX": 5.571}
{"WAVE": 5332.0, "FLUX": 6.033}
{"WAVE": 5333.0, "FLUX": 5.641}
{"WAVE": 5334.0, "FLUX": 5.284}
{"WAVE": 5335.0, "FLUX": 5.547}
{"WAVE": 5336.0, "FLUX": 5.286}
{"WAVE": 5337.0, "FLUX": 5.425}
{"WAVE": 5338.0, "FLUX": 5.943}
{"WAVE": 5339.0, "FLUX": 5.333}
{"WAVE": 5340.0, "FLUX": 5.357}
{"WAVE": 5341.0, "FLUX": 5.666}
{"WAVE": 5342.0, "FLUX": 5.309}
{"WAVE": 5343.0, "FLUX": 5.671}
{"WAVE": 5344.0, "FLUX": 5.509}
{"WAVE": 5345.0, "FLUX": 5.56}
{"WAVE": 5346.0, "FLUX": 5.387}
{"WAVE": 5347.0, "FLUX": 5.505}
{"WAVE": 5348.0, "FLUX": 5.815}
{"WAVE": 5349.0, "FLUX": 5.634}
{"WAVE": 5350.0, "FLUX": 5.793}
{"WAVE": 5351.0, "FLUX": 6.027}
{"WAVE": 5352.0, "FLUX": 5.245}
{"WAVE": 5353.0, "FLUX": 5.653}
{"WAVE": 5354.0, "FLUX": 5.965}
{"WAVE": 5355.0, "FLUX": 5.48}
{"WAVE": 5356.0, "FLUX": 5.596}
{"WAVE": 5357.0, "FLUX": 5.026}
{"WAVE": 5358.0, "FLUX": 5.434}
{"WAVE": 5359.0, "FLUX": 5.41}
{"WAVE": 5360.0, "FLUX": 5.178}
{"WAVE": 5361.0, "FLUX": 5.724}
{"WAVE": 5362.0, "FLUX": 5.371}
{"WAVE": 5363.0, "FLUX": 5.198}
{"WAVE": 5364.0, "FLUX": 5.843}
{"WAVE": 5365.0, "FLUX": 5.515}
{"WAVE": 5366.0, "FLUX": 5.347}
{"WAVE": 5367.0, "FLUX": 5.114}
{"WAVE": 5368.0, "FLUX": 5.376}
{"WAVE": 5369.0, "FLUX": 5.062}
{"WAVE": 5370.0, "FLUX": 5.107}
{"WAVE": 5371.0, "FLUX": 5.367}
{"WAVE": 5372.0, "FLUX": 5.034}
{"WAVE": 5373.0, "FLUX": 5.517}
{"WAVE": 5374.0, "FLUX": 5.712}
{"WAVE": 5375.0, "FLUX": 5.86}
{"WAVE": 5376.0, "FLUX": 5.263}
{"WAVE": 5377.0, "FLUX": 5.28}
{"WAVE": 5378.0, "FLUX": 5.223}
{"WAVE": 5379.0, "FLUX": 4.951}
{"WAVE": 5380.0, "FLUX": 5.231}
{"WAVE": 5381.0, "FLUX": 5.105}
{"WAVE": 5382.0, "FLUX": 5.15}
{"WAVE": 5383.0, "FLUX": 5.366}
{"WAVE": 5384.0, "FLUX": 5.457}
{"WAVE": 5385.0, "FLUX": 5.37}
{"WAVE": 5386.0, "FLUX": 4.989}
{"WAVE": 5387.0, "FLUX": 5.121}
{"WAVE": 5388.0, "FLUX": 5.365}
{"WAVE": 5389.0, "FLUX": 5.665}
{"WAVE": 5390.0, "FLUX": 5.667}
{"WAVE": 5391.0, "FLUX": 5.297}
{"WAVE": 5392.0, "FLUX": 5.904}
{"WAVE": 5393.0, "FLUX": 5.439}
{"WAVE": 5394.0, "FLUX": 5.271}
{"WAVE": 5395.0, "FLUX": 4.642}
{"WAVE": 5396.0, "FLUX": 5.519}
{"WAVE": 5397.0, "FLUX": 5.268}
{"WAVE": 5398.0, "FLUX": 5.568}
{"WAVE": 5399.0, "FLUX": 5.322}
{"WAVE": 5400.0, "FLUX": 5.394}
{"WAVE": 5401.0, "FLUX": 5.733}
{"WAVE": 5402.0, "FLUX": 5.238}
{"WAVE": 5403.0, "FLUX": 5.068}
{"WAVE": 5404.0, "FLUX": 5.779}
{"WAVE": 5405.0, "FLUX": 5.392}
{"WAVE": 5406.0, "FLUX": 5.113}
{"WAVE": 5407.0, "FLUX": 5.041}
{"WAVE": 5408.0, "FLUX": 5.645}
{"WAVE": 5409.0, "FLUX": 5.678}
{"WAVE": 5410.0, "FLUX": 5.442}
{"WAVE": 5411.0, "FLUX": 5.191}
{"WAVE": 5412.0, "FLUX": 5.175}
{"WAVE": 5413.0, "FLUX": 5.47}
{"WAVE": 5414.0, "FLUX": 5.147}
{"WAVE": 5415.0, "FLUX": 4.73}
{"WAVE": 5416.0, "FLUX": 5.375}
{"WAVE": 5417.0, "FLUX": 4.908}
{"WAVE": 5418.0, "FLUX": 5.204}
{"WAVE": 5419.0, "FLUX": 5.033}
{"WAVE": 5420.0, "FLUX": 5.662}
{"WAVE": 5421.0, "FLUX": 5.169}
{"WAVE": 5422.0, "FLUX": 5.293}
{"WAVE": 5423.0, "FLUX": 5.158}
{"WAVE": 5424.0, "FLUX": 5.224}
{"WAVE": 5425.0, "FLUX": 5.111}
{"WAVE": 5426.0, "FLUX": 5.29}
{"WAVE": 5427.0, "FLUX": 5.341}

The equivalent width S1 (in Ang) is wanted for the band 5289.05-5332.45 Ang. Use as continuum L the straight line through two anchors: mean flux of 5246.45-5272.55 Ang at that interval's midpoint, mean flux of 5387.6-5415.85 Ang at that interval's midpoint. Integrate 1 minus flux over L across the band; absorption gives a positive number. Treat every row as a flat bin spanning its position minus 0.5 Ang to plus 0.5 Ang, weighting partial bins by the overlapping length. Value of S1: 5.69 Ang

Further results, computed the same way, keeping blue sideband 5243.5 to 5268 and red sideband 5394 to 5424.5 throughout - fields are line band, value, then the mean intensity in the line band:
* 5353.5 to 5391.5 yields 3.7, 5.36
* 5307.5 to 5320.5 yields 1.9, 5.98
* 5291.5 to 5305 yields 2.1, 6.11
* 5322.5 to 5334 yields 1.8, 5.69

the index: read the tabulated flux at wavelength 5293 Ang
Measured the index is 6.097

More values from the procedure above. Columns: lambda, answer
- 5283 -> 5.995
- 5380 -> 5.231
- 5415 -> 4.73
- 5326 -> 5.652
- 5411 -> 5.191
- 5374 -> 5.712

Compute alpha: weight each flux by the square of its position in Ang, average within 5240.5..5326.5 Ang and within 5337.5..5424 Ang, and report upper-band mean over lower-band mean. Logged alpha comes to 0.82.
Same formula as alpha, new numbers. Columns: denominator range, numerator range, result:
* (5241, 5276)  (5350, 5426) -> 0.72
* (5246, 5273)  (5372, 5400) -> 0.73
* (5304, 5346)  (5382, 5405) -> 0.96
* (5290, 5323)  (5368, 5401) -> 0.92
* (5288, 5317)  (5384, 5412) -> 0.92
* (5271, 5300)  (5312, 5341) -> 0.93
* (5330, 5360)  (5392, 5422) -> 0.98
